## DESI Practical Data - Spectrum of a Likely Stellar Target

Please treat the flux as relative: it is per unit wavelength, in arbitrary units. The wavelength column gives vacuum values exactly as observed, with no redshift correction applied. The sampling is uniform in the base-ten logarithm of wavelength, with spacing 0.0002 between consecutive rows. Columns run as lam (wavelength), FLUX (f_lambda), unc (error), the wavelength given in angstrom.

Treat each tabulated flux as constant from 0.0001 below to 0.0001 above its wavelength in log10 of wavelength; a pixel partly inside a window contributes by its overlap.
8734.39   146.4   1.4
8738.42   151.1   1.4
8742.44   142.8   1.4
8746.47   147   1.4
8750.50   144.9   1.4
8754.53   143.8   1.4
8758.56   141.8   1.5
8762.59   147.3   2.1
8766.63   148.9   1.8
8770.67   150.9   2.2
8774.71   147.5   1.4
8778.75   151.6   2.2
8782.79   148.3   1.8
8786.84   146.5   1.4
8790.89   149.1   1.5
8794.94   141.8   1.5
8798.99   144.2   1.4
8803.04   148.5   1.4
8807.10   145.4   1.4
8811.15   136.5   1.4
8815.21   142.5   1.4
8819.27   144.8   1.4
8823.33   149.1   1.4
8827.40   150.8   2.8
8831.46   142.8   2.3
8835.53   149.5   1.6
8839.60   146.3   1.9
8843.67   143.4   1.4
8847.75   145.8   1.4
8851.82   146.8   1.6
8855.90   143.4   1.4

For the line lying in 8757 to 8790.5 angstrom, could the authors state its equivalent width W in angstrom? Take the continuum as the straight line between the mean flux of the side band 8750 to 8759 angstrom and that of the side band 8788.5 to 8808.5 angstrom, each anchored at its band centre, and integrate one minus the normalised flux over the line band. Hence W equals -0.8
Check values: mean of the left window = 144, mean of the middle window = 148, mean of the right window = 146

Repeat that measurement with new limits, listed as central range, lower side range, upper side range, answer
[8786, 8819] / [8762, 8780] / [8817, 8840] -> 0.87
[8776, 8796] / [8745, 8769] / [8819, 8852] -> -0.23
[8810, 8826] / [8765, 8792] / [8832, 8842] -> 0.40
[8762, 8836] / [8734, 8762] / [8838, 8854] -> -0.54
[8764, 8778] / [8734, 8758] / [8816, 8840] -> -0.30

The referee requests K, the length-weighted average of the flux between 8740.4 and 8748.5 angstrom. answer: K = 145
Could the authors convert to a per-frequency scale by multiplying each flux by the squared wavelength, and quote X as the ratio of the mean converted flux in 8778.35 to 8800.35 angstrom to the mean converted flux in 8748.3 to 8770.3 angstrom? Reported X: 1.01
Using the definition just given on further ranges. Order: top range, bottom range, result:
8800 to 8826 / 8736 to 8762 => 1.01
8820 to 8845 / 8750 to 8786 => 1.01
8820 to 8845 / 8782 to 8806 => 1.01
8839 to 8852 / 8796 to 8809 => 1.01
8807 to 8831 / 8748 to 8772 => 1.00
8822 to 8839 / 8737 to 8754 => 1.03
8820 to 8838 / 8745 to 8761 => 1.04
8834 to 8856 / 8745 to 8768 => 1.02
